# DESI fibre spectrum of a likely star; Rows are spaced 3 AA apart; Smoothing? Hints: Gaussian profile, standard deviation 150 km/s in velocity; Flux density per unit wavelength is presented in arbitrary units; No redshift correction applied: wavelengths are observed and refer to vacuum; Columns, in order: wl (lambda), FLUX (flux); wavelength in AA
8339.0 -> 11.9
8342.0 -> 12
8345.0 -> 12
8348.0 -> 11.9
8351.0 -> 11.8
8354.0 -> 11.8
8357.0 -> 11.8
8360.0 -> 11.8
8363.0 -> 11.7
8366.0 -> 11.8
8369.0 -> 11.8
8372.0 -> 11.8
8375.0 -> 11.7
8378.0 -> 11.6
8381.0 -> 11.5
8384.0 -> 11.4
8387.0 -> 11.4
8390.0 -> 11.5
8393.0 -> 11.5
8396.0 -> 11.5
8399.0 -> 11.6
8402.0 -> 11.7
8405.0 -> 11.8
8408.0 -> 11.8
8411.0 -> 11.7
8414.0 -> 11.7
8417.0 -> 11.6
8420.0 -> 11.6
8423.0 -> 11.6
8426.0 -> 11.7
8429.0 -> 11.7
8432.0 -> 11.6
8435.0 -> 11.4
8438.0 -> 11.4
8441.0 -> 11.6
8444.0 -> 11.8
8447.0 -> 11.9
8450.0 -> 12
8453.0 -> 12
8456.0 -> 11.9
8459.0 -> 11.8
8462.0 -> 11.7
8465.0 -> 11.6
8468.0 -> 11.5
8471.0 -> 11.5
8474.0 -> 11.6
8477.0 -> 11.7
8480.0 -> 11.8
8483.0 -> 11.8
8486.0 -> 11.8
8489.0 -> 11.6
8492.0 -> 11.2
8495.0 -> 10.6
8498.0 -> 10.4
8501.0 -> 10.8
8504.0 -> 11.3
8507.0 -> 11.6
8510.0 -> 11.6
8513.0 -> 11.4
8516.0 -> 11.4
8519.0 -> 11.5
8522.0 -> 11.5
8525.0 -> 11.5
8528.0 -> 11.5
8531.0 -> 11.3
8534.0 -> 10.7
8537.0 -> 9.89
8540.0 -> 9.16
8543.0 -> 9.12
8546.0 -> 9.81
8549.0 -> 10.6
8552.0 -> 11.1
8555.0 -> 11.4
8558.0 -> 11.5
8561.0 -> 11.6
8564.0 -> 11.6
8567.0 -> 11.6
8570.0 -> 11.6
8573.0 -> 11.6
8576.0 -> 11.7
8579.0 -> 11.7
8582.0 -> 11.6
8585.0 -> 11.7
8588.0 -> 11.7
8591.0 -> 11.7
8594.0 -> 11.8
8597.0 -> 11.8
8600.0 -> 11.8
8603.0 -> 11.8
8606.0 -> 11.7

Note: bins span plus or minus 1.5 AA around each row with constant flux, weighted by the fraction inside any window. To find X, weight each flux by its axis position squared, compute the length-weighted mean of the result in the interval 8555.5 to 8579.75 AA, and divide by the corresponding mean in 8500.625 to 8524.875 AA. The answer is 1.03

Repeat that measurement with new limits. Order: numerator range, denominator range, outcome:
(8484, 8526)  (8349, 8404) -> 1.00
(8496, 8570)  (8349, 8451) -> 0.97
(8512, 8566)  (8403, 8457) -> 0.96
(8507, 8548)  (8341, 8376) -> 0.95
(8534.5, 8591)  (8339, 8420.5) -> 0.99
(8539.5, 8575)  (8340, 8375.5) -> 0.97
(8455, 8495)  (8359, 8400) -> 1.02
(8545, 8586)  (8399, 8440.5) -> 1.01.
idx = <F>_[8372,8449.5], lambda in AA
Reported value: 11.6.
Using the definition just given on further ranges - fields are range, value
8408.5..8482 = 11.7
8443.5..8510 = 11.5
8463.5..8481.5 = 11.6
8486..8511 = 11.2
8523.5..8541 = 10.7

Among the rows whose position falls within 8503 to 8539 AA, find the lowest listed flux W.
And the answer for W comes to 9.89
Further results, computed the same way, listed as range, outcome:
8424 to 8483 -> 11.4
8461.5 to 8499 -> 10.4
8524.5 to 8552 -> 9.12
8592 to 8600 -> 11.8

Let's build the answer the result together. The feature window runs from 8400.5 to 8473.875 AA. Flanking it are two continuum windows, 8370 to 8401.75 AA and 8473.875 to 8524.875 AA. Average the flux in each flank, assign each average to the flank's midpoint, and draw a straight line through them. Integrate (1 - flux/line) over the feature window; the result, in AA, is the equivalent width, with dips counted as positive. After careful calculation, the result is -1.3 AA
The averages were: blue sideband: 11.6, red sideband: 11.4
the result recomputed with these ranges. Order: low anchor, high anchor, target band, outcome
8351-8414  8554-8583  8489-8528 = 1.2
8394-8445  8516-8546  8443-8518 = -2.8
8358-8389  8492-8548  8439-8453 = -0.7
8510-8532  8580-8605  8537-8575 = 2.4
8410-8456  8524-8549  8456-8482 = -1.0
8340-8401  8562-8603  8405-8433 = 0.0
